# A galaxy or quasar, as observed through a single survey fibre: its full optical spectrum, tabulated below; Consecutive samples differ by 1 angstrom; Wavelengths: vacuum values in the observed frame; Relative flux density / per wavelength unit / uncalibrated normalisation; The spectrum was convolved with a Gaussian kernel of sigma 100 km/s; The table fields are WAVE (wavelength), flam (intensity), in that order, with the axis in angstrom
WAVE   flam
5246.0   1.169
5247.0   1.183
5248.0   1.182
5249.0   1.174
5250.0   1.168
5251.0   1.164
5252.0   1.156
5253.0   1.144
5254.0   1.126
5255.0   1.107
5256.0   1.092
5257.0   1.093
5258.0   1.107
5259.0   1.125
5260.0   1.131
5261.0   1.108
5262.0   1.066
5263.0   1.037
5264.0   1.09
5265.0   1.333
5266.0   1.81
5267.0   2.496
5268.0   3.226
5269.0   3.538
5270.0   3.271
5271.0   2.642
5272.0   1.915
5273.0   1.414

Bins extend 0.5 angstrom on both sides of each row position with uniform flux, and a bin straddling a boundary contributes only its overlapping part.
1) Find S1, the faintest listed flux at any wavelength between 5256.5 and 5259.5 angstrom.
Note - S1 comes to 1.093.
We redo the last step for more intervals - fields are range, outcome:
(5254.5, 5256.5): 1.092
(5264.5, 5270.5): 1.333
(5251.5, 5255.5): 1.107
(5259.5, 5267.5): 1.037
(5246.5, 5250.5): 1.168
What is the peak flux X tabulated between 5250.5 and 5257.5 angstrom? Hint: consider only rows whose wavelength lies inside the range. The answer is 1.164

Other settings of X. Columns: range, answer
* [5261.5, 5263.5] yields 1.066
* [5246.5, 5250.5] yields 1.183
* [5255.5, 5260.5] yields 1.131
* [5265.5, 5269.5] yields 3.538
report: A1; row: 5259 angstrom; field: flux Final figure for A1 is 1.125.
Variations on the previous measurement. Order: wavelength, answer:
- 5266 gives 1.81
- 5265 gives 1.333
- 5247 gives 1.183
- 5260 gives 1.131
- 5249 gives 1.174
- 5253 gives 1.144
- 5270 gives 3.271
